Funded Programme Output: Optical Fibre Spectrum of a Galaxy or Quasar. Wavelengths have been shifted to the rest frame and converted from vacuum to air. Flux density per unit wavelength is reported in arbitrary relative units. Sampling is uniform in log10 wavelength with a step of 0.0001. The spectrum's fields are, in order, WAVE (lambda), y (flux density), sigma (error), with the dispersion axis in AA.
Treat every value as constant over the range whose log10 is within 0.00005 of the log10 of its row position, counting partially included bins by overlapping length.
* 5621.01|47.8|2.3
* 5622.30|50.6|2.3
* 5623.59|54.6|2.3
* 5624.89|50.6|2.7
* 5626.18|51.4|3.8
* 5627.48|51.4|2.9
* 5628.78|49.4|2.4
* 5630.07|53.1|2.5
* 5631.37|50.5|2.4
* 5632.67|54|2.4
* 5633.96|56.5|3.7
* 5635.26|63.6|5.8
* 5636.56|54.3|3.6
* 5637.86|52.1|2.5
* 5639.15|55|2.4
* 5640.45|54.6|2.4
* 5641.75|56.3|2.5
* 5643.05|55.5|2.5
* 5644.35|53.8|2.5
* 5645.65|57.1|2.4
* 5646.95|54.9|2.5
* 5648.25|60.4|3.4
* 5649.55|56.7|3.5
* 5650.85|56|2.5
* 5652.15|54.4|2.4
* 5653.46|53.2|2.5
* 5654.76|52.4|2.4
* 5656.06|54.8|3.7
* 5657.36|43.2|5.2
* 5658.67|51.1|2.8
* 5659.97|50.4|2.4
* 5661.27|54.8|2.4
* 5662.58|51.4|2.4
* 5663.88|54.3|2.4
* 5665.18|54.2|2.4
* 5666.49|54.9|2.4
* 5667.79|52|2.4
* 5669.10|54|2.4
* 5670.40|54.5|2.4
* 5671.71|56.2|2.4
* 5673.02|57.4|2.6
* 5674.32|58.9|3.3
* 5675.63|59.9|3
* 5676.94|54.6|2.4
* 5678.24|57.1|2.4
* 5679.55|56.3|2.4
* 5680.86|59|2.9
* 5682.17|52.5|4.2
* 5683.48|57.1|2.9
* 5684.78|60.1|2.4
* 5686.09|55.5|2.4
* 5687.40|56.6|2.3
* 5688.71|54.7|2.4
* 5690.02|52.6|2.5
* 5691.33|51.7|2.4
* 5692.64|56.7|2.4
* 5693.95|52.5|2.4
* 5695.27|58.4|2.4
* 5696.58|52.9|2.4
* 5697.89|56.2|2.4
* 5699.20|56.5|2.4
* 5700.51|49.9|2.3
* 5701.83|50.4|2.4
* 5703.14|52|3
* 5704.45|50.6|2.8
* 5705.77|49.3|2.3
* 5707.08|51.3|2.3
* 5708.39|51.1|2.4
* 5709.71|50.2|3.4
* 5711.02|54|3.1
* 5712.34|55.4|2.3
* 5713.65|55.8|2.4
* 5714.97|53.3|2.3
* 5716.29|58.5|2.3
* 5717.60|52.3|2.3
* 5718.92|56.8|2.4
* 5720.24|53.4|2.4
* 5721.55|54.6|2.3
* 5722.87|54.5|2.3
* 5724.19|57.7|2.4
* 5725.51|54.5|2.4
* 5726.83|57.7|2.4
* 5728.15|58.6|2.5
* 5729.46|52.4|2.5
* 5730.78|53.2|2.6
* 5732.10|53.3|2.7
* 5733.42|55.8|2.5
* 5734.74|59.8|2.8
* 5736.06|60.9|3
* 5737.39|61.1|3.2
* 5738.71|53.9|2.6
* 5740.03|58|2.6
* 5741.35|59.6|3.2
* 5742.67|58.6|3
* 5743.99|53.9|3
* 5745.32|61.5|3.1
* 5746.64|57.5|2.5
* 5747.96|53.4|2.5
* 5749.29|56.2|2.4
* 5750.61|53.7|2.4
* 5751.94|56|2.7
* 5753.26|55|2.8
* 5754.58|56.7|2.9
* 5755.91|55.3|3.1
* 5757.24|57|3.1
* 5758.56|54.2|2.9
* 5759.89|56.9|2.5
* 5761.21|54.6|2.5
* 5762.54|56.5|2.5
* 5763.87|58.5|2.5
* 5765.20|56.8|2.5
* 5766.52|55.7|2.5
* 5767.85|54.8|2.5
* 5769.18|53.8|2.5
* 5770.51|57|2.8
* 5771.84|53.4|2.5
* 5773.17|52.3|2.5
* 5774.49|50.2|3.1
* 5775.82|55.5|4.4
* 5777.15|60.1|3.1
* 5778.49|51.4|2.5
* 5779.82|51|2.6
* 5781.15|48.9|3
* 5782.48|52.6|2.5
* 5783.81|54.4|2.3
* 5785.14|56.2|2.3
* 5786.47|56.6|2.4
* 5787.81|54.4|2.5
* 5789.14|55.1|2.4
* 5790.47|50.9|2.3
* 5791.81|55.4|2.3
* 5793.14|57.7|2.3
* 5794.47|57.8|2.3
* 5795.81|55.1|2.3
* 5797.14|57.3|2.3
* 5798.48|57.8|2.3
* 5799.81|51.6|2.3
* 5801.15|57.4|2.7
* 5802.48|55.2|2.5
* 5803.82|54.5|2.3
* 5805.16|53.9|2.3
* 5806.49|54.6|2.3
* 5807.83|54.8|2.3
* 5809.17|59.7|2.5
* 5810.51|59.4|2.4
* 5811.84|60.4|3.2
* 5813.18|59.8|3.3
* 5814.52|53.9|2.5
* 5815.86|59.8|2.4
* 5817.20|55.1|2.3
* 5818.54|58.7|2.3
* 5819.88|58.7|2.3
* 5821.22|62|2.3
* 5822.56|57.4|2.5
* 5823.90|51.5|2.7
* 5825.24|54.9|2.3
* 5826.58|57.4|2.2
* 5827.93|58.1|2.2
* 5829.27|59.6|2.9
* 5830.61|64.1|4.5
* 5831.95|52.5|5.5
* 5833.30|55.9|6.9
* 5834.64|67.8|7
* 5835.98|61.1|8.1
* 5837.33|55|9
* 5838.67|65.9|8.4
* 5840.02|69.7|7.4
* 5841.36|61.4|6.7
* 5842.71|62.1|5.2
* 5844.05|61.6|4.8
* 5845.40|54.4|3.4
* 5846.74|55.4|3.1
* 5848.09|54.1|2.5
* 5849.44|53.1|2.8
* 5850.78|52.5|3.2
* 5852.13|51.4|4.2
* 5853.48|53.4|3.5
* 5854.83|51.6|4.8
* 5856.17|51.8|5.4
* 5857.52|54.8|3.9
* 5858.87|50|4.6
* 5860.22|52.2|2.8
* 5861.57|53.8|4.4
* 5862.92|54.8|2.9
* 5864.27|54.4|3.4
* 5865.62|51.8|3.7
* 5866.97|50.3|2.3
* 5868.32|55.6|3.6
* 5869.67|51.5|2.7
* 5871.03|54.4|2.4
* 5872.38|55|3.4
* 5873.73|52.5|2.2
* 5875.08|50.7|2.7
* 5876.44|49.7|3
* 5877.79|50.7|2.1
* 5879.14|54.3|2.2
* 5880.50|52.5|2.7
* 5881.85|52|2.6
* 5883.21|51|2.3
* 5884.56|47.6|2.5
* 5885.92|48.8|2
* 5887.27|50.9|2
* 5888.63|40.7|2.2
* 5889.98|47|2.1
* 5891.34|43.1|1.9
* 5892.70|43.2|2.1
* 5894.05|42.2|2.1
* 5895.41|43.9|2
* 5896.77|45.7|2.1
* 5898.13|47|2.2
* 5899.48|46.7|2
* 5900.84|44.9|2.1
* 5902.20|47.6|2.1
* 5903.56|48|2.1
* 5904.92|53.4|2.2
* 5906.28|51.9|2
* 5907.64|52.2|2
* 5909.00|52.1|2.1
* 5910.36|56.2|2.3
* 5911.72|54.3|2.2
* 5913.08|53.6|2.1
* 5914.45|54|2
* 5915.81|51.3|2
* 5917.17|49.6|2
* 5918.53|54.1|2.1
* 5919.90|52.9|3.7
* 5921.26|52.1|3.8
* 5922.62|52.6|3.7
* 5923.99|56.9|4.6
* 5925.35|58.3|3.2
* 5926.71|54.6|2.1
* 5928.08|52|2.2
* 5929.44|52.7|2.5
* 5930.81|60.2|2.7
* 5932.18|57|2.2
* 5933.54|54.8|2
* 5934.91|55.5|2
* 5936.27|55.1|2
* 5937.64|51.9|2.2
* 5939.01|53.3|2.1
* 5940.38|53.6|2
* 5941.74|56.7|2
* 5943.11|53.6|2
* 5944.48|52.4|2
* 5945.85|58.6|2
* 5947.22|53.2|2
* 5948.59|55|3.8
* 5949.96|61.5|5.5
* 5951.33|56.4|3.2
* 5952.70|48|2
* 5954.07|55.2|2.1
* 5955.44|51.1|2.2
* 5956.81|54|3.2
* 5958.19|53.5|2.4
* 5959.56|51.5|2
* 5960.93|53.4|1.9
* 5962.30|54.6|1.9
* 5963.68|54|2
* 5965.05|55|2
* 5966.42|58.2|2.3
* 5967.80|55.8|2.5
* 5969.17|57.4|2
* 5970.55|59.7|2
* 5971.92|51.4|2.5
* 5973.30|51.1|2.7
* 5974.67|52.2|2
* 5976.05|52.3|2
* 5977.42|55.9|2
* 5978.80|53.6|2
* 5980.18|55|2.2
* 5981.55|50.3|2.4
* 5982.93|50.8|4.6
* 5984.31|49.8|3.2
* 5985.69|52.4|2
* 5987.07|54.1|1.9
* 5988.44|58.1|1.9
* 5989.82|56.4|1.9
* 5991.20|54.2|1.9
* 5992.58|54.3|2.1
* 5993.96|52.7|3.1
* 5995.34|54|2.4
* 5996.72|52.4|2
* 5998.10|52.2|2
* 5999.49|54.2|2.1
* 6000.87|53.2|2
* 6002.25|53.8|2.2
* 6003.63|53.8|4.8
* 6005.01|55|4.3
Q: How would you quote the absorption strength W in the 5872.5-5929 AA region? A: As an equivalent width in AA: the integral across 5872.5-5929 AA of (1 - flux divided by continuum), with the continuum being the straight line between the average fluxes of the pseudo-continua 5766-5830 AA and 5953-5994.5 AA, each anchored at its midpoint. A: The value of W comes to 4.4 AA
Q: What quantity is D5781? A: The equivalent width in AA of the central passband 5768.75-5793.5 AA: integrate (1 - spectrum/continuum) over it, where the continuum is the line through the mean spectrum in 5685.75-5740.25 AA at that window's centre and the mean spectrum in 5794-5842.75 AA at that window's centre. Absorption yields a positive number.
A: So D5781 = 1.2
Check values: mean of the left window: 54.6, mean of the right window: 58.1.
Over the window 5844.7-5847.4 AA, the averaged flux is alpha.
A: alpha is 55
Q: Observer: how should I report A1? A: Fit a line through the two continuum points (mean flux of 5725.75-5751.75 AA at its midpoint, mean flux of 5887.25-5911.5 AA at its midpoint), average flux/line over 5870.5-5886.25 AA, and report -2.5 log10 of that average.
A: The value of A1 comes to -0.06 mag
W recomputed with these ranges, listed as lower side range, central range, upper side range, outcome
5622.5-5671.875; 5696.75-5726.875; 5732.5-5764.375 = 1.1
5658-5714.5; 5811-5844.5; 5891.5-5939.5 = -4.3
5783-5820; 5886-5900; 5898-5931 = 2.1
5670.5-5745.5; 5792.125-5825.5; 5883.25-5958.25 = -1.9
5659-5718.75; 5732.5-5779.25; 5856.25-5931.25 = -2.4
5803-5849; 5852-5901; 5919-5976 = 5.8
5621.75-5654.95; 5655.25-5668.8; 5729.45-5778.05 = 0.6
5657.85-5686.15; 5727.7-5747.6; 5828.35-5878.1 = -0.6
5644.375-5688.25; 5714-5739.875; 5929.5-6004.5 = -0.5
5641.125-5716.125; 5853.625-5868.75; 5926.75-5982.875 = 0.4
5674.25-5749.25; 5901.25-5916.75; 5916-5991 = 0.7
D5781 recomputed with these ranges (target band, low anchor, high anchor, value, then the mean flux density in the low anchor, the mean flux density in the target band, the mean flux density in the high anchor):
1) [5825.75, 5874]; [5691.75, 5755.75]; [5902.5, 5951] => -1.5 AA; 55.1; 56.2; 54.1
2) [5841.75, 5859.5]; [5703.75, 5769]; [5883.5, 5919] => -1.2 AA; 55.5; 54.4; 48.9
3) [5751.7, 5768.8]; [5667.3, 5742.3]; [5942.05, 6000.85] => -0.3 AA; 55.2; 56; 54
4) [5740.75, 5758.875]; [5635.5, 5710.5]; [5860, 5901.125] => -1.3 AA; 54.3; 56.4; 49.7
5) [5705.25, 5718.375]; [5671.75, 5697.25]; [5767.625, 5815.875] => 0.6 AA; 56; 53.2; 55.2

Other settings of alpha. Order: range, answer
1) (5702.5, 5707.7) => 50.8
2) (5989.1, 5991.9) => 55.3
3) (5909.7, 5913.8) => 54.6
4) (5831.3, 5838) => 58.4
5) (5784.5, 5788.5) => 55.7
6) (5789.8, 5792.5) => 53.2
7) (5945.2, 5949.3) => 55.6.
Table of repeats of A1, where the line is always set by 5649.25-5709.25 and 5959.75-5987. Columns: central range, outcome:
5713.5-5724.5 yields -0.02 mag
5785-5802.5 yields -0.03 mag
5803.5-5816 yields -0.06 mag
